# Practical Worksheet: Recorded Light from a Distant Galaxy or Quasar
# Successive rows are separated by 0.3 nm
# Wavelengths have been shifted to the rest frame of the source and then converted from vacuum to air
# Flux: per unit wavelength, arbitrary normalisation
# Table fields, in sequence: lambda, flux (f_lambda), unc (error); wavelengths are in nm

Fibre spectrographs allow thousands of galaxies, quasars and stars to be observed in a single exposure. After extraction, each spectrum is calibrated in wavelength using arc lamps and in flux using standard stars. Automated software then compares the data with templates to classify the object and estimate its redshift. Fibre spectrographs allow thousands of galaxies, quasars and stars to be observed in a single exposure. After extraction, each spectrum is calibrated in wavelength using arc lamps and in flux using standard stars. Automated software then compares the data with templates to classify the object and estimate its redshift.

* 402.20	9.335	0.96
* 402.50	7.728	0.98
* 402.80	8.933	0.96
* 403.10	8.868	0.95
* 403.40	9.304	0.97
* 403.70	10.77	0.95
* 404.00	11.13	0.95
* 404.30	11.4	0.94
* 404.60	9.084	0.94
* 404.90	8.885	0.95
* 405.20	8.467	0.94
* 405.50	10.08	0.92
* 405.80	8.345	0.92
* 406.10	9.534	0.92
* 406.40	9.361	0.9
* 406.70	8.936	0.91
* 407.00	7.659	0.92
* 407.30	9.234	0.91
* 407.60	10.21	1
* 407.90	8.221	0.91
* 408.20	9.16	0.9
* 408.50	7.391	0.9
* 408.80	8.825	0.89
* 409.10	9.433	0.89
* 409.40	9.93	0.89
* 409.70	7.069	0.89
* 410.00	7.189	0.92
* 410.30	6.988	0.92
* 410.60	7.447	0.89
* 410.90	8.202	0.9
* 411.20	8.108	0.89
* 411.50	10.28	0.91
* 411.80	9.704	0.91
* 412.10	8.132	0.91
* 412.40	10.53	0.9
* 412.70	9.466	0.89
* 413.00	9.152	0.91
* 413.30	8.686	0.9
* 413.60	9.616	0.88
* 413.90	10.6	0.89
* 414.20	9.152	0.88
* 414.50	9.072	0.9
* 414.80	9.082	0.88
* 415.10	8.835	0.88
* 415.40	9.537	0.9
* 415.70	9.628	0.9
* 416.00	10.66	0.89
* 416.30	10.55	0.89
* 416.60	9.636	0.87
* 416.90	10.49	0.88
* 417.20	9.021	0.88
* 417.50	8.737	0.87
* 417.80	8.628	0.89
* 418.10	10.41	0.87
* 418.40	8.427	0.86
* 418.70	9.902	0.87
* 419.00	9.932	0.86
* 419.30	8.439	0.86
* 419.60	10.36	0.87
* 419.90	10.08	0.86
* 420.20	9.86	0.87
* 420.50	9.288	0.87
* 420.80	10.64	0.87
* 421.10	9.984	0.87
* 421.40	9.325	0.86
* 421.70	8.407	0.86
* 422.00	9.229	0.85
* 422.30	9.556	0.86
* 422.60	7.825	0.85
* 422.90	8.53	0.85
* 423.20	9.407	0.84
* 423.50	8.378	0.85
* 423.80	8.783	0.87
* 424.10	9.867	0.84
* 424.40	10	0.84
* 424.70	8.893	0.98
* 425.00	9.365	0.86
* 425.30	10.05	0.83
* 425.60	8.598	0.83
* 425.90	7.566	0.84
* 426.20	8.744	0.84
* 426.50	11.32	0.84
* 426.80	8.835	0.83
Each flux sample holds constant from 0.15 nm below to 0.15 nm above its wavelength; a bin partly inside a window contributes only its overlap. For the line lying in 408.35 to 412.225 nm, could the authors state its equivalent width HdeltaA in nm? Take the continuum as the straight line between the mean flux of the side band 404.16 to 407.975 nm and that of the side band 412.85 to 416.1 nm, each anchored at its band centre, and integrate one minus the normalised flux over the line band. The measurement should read 0.40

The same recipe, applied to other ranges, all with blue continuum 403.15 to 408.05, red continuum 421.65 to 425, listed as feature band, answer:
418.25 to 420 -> -0.08 nm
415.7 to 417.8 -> -0.13 nm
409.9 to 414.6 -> 0.18 nm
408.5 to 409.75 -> 0.07 nm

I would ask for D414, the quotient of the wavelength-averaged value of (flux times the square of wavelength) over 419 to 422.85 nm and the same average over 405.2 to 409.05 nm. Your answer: 1.1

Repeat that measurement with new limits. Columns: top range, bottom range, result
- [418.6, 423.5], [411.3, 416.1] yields 1.03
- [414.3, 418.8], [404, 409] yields 1.09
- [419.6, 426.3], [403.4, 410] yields 1.09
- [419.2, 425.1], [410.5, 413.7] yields 1.08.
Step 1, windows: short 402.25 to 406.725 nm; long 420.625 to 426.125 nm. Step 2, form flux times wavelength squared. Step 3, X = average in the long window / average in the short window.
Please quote 1.06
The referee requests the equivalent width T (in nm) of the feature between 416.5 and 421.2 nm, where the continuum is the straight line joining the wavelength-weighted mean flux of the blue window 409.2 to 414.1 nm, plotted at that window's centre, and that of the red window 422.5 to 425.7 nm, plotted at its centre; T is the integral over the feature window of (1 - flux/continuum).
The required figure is -0.330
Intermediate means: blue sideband 8.83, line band 9.61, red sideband 9.09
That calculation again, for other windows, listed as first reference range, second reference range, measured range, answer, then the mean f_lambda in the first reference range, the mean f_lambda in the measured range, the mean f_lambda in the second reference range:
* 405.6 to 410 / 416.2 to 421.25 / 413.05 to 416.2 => -0.06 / 8.77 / 9.49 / 9.66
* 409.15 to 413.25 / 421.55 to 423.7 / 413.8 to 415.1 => -0.10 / 8.65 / 9.36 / 8.76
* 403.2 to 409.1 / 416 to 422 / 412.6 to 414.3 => 0.00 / 9.26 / 9.45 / 9.6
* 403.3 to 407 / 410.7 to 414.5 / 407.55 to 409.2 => 0.11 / 9.53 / 8.78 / 9.27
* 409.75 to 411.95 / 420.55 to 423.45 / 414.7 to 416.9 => -0.29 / 8.22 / 9.77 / 9.19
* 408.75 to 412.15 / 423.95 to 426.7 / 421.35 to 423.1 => 0.07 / 8.44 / 8.8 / 9.37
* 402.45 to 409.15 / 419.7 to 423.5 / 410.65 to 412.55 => 0.03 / 9.19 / 9.07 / 9.32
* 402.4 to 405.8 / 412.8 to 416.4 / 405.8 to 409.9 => 0.30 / 9.49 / 8.8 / 9.53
